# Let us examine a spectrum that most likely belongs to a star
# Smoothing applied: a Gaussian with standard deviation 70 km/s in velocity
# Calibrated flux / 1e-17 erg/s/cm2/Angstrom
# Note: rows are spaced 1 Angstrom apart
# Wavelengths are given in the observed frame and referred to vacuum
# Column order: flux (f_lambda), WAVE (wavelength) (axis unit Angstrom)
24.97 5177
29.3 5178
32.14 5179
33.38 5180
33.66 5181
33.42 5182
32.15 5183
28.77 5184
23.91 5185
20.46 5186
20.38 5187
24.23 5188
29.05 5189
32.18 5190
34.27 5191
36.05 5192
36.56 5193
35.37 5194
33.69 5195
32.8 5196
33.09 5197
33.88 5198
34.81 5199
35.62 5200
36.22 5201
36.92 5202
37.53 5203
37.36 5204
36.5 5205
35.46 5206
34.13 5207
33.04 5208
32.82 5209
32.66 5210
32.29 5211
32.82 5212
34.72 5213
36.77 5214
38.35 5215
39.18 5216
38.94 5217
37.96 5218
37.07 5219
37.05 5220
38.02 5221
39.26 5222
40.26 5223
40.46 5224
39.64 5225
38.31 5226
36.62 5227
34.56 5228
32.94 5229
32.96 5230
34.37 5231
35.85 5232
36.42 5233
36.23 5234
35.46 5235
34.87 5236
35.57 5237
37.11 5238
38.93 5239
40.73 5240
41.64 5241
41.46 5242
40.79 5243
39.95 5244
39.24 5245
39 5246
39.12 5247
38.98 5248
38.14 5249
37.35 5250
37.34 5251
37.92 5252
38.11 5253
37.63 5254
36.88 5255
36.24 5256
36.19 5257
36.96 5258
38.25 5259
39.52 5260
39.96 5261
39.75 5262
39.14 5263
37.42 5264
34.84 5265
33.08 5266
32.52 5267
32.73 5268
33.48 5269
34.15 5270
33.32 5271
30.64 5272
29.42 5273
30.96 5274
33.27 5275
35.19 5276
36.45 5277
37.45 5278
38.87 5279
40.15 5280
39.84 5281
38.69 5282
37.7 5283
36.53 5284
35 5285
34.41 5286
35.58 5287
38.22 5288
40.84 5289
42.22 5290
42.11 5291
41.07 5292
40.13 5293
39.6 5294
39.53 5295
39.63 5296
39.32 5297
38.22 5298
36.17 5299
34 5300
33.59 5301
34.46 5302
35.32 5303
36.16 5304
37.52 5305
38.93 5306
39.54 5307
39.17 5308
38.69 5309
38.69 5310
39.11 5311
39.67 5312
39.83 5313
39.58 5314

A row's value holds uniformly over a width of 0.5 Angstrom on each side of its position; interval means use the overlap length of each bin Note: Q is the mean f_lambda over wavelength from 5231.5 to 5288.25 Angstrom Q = 36.8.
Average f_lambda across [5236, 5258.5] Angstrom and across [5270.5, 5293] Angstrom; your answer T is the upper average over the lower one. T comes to 1.0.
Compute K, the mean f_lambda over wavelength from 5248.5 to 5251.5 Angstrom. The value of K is 37.6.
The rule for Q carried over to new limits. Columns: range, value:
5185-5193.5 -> 28.8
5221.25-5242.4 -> 37.3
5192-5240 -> 36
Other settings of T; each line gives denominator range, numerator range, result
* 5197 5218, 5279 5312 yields 1.07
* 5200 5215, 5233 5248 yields 1.10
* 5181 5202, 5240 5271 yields 1.19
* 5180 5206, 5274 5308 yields 1.16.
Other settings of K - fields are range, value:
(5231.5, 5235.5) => 36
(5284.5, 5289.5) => 36.8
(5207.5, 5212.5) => 32.7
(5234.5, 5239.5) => 36.4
